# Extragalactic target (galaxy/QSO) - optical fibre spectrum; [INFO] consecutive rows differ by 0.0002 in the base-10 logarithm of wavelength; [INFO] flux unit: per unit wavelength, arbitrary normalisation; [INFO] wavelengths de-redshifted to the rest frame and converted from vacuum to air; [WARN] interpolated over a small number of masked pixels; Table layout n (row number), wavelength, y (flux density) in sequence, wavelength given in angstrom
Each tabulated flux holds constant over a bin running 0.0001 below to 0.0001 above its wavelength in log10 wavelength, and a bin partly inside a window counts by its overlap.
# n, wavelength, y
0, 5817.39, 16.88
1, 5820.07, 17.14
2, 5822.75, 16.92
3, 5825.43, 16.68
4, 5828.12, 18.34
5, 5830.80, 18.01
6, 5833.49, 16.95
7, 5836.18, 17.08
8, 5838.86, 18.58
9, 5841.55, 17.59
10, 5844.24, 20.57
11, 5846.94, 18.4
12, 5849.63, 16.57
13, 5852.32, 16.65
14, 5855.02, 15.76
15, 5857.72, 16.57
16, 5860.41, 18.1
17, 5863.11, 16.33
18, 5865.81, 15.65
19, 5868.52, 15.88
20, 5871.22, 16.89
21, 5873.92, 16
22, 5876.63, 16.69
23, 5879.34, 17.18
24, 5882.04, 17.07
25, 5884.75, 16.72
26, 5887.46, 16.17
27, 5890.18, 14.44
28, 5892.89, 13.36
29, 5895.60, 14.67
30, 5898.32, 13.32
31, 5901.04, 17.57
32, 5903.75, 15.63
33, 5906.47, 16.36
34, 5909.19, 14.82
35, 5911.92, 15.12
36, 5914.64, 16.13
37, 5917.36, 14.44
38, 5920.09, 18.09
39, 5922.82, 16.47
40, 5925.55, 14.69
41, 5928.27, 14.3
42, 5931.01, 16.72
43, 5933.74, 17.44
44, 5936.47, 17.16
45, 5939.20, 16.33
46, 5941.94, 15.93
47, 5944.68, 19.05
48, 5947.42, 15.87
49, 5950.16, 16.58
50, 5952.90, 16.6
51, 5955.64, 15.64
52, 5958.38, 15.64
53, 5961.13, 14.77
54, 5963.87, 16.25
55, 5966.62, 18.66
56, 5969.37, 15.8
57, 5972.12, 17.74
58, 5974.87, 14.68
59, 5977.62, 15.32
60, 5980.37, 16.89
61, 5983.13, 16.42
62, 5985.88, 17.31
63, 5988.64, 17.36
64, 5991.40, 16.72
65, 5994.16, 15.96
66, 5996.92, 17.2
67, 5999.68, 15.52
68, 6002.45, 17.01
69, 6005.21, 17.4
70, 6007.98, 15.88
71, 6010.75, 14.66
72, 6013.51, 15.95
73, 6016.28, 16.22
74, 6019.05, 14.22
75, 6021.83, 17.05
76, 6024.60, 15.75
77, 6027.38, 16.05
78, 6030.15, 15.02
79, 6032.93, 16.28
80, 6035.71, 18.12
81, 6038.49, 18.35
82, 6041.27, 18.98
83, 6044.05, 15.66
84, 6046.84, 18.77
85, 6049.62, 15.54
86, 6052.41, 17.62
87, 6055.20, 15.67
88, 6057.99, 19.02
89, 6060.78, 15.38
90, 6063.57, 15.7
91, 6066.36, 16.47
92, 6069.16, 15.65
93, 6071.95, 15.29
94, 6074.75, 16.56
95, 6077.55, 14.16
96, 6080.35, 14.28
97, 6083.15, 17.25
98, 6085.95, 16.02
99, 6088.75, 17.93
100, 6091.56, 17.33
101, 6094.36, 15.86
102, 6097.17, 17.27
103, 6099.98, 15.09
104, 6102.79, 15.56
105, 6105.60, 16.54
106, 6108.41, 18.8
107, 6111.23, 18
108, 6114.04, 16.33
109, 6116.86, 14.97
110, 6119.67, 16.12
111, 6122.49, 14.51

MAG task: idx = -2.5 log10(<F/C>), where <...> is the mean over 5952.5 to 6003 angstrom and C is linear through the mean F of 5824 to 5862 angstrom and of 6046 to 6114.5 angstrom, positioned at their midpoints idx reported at 0.04 mag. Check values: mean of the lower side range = 17.6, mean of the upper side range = 16.5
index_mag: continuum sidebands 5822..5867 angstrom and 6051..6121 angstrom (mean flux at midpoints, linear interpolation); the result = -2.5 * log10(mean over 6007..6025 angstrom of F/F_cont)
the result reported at 0.07 mag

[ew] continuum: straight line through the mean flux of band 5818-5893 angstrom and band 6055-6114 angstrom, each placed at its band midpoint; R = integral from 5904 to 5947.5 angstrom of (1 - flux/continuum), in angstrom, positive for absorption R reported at 1.5 angstrom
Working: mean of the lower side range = 16.9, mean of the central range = 16.2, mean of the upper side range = 16.4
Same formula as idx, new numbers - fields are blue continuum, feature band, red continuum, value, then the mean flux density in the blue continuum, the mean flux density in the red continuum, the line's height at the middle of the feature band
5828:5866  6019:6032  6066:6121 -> 0.05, 17.4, 16.3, 16.6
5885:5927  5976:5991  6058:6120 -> -0.06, 15.5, 16.3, 15.8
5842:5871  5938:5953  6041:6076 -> 0.01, 17.1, 16.6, 16.8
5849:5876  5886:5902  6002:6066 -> 0.11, 16.4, 16.5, 16.5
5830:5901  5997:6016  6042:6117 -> 0.02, 16.6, 16.4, 16.5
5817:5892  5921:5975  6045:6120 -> 0.02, 17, 16.4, 16.7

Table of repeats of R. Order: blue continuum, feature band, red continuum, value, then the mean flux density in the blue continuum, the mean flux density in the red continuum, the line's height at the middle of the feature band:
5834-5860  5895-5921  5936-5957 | 2.1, 17.5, 16.6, 17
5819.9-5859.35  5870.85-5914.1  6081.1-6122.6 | 3.9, 17.5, 16.5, 17.3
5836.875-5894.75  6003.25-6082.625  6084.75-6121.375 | 1.6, 16.7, 16.6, 16.6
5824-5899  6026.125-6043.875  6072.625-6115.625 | -0.6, 16.7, 16.4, 16.5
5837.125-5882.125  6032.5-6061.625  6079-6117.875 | -1.1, 17.1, 16.5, 16.7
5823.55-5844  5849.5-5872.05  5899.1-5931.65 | 0.8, 17.7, 15.8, 17.1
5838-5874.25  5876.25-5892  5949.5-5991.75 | 0.6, 17.1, 16.4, 16.9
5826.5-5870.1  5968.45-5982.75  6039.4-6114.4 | 0.7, 17.3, 16.6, 16.9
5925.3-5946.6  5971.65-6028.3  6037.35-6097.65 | 1.1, 16.5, 16.6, 16.5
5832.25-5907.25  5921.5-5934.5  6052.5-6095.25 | 0.5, 16.5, 16.2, 16.4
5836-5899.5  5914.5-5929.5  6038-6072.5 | 0.8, 16.5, 16.8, 16.6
